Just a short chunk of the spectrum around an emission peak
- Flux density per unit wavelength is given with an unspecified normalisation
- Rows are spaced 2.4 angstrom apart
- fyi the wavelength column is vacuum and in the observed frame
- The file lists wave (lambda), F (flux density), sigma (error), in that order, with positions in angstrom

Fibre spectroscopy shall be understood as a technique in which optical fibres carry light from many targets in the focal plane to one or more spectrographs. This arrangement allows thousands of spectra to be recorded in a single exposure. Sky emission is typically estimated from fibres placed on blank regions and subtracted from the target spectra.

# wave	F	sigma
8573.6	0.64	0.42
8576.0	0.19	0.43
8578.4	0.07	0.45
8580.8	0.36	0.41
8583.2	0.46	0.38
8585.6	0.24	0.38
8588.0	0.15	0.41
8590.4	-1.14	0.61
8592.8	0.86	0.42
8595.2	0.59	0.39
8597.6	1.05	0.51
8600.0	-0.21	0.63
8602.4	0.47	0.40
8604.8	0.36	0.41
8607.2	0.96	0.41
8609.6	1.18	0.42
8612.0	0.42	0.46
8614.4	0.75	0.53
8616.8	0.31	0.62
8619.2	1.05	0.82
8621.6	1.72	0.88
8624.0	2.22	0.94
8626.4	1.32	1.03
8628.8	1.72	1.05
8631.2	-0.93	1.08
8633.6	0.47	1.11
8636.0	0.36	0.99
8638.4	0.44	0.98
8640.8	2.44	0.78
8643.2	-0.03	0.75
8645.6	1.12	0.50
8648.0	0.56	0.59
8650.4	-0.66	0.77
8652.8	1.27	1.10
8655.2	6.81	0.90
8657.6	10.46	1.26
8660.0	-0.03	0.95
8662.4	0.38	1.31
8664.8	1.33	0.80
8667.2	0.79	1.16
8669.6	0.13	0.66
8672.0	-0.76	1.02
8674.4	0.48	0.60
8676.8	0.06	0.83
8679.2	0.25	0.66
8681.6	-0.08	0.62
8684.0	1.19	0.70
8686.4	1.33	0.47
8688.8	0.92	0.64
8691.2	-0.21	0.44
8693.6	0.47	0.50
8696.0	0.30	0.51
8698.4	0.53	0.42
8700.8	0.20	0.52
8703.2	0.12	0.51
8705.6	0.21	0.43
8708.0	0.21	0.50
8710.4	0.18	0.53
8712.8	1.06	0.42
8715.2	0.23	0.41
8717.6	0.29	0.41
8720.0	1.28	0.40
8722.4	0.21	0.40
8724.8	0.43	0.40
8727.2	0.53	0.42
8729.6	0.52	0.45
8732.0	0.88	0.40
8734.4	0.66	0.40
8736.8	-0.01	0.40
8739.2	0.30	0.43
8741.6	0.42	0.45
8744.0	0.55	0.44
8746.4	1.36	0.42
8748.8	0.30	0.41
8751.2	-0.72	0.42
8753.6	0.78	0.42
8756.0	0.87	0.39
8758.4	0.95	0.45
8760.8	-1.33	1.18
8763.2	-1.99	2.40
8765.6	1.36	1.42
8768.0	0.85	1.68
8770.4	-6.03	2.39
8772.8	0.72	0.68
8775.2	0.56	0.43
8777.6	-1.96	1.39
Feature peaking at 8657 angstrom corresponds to [O III] 5007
